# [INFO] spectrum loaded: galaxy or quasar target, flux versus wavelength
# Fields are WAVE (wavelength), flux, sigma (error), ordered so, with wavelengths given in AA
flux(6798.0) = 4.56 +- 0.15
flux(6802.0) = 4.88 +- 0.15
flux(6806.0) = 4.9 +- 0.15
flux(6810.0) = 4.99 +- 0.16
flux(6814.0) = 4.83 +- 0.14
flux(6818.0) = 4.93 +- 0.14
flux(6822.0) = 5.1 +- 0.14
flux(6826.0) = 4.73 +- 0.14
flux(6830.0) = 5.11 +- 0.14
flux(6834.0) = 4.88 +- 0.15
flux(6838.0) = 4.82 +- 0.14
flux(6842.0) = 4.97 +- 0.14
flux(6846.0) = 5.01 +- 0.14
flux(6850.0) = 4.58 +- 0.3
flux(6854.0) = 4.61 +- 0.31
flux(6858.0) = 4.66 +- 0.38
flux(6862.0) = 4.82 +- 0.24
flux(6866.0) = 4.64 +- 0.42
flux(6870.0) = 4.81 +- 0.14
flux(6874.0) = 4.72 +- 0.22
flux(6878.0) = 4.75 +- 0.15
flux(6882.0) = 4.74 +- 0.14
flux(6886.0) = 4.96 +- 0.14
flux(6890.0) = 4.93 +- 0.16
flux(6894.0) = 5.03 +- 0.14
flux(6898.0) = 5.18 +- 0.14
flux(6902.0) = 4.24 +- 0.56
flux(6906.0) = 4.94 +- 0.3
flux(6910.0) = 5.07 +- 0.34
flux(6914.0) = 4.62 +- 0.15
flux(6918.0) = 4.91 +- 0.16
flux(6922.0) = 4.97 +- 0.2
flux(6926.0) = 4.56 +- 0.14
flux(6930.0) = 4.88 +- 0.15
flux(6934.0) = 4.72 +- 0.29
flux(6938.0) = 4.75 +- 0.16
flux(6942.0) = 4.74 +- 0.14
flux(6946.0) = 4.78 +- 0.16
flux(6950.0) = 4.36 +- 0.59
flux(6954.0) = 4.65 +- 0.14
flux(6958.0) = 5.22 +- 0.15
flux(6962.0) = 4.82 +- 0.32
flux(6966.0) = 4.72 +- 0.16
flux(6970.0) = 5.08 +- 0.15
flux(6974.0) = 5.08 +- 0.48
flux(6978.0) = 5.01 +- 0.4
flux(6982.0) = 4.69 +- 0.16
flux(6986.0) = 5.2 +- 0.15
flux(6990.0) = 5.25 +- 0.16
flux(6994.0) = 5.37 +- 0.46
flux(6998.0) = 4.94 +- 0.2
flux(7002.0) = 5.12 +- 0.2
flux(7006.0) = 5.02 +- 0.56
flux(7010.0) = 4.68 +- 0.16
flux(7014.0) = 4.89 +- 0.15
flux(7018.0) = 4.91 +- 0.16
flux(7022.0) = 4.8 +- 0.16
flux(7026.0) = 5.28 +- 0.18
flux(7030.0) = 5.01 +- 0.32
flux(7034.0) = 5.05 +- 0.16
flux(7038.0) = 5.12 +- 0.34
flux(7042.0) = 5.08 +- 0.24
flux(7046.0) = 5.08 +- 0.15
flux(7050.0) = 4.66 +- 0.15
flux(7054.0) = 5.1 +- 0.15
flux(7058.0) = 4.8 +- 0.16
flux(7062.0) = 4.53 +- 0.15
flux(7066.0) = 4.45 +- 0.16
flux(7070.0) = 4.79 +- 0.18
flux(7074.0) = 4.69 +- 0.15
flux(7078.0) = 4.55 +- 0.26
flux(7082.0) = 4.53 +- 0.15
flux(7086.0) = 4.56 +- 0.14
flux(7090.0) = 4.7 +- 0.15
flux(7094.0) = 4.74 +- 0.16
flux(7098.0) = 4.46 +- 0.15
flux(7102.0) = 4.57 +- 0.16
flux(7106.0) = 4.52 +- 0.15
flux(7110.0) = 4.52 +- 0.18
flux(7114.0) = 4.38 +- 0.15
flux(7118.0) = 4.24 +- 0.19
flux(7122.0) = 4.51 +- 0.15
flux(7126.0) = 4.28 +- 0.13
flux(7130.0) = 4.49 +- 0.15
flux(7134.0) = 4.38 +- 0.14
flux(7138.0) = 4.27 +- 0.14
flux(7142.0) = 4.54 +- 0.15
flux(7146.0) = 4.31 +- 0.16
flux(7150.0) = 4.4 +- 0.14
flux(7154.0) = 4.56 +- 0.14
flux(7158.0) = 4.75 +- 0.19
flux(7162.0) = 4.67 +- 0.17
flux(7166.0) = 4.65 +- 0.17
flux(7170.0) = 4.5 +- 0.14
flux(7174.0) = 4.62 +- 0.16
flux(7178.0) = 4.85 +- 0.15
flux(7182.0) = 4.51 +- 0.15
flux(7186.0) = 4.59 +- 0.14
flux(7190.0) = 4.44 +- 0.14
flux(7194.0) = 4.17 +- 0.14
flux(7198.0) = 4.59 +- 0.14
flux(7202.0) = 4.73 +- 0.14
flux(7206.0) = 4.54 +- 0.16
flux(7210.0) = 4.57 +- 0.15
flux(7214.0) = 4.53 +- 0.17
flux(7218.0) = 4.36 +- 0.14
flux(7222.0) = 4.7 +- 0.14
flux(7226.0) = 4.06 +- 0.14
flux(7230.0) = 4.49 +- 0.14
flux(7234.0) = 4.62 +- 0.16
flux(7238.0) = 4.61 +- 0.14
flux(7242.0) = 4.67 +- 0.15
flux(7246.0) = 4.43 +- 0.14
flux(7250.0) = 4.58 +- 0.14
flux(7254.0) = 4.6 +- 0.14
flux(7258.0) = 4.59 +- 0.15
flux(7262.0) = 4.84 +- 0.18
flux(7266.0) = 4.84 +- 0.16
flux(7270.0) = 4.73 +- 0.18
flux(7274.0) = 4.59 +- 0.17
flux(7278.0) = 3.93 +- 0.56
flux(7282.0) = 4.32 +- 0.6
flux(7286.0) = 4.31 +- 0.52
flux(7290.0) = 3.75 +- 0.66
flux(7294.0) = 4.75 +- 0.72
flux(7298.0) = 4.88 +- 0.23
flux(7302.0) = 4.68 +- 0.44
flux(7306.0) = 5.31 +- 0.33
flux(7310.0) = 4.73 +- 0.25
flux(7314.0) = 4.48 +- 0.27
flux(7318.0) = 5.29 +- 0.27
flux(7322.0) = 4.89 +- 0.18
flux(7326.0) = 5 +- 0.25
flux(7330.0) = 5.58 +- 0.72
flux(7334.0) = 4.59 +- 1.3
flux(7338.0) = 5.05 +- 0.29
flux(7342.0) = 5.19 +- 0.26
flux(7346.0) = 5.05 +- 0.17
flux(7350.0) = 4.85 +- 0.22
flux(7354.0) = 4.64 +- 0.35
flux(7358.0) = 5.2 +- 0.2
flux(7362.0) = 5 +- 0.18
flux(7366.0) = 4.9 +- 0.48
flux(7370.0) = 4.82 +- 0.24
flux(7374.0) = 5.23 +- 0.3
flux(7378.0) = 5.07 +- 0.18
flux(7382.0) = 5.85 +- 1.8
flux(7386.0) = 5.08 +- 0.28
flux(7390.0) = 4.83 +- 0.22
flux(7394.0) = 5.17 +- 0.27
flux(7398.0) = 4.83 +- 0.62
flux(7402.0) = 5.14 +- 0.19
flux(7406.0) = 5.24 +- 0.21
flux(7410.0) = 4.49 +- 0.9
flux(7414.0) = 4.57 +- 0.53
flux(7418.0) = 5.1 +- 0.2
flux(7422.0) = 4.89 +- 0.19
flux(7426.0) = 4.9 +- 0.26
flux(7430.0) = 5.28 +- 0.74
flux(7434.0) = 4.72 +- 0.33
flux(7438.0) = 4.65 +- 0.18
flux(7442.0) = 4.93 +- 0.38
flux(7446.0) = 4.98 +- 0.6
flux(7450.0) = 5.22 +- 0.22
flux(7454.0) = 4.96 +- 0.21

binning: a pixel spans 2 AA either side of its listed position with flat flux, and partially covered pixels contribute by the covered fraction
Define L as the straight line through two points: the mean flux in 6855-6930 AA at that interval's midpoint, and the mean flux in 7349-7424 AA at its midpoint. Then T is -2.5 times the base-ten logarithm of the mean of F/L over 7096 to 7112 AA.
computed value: 0.09 mag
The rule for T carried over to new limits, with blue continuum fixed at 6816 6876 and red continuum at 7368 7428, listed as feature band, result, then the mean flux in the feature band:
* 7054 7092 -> 0.06 mag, 4.65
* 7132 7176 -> 0.10 mag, 4.51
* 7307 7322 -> 0.02 mag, 4.87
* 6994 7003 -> -0.05 mag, 5.1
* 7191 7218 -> 0.10 mag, 4.51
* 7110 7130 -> 0.13 mag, 4.38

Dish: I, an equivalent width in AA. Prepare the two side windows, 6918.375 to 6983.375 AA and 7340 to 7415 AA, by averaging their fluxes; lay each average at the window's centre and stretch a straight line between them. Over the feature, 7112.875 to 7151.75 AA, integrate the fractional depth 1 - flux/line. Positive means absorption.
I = 4.1 AA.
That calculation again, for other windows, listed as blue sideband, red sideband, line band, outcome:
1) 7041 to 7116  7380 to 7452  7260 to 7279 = 0.9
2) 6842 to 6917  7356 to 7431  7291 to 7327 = 1.0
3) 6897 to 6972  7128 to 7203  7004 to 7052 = -2.9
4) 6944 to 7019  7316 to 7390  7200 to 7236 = 3.6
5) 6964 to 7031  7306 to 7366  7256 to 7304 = 4.5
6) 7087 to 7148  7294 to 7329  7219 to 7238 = 1.0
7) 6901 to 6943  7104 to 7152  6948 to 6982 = -1.2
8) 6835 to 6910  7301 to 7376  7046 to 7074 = 0.8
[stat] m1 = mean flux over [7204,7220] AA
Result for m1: 4.5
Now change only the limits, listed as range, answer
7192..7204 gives 4.5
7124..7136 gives 4.38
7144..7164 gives 4.54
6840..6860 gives 4.77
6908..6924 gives 4.89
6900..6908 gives 4.59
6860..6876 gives 4.75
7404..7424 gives 4.86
